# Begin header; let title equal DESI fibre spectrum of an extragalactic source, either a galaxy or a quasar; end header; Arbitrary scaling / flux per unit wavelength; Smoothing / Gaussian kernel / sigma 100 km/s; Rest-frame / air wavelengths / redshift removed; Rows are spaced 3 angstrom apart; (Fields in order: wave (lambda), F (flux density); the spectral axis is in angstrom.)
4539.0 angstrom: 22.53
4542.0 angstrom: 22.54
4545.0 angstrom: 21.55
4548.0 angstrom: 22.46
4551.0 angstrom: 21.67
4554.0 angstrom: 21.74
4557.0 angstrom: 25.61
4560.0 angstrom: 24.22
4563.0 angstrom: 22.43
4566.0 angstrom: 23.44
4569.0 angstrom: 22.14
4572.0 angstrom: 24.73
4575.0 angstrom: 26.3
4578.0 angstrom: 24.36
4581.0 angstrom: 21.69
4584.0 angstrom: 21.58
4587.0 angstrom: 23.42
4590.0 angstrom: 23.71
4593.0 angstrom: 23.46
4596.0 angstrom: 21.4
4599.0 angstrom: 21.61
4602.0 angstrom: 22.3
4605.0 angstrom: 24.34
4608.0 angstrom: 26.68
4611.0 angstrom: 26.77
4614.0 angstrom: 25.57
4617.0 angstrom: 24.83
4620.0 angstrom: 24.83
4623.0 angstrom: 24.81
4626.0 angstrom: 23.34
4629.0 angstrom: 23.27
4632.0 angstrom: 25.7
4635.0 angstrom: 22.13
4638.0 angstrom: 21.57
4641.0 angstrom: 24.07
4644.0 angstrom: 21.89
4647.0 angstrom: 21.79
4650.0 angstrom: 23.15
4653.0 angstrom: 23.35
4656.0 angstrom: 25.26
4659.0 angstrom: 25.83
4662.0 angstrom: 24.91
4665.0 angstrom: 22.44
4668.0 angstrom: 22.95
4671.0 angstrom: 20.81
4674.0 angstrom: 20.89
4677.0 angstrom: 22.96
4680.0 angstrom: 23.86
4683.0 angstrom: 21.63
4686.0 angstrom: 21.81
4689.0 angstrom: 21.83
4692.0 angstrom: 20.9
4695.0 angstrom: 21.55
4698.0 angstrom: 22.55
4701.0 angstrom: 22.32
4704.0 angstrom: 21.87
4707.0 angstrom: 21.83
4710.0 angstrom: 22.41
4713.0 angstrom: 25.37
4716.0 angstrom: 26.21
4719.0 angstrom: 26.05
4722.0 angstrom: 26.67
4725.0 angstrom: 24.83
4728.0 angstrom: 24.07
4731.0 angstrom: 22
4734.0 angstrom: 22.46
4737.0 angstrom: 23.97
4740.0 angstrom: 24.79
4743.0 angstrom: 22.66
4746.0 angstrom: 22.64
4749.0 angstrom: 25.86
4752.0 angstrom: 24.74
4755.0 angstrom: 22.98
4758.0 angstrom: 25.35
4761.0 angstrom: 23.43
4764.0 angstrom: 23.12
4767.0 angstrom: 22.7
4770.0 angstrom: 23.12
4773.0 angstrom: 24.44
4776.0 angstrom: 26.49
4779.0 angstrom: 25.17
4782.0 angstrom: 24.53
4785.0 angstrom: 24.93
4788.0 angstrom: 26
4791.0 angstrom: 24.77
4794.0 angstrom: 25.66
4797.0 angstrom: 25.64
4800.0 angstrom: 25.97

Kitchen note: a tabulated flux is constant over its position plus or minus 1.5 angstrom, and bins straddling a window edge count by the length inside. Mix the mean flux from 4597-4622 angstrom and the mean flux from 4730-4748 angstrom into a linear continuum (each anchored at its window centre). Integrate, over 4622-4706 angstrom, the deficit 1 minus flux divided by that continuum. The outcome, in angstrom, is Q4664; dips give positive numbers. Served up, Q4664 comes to 4.1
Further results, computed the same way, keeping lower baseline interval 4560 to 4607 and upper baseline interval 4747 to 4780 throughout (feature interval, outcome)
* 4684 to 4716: 1.98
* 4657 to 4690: 1.34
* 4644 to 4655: 0.39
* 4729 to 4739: 0.47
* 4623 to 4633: -0.28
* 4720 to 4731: -0.34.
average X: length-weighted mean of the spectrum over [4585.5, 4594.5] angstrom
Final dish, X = 23.5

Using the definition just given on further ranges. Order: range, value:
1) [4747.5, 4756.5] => 24.5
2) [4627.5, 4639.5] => 23.2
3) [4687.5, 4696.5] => 21.4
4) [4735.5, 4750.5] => 24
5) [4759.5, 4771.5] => 23.1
